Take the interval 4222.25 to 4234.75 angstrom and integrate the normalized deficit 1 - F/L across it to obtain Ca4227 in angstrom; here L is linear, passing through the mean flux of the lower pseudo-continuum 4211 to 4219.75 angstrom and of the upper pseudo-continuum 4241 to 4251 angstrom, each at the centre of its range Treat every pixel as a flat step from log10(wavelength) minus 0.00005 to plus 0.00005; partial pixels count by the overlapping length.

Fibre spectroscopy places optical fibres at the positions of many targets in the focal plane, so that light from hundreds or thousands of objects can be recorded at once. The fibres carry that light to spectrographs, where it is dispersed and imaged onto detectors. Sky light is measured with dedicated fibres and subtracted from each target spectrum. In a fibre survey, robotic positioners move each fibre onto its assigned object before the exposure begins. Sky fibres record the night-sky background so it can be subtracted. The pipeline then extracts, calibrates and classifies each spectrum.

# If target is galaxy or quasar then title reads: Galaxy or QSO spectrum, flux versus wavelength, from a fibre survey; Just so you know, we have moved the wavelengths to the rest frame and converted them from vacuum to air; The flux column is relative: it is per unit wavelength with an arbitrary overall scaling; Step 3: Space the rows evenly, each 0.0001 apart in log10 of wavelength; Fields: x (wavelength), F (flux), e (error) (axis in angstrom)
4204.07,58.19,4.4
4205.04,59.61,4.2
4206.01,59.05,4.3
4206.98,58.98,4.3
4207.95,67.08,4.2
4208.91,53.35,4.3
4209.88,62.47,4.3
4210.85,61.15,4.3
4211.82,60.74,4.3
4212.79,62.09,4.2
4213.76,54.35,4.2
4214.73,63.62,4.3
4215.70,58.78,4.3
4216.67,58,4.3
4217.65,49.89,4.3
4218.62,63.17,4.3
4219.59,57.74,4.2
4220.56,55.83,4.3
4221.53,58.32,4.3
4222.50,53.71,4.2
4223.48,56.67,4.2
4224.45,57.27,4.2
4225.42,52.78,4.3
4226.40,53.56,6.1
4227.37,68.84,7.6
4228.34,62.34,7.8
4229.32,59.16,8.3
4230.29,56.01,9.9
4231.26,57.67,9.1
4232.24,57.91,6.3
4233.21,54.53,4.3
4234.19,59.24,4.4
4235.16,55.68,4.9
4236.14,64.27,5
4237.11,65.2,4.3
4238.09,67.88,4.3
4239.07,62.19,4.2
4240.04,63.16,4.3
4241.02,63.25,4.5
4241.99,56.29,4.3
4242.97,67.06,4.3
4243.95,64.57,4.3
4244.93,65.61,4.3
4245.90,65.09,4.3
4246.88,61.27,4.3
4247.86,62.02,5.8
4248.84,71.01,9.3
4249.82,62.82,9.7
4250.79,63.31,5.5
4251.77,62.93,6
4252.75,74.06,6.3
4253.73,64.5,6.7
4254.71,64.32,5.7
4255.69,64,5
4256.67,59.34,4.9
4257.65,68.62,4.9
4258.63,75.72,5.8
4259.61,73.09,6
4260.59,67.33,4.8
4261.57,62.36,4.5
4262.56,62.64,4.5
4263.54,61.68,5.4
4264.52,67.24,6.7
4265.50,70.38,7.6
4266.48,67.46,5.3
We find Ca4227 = 0.7 angstrom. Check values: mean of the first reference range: 58.8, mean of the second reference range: 63.9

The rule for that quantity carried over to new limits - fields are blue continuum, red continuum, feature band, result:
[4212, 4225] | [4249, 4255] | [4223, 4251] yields 0.4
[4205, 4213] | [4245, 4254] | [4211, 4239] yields 1.6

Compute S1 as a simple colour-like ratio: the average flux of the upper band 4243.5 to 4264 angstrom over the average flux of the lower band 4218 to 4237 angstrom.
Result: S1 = 1.13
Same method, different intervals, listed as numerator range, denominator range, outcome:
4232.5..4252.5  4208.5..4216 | 1.06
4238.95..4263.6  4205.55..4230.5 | 1.11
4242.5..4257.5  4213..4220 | 1.12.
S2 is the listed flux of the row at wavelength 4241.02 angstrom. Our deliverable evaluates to 63.25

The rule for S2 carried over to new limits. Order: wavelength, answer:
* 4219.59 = 57.74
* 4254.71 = 64.32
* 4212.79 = 62.09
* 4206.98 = 58.98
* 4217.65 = 49.89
